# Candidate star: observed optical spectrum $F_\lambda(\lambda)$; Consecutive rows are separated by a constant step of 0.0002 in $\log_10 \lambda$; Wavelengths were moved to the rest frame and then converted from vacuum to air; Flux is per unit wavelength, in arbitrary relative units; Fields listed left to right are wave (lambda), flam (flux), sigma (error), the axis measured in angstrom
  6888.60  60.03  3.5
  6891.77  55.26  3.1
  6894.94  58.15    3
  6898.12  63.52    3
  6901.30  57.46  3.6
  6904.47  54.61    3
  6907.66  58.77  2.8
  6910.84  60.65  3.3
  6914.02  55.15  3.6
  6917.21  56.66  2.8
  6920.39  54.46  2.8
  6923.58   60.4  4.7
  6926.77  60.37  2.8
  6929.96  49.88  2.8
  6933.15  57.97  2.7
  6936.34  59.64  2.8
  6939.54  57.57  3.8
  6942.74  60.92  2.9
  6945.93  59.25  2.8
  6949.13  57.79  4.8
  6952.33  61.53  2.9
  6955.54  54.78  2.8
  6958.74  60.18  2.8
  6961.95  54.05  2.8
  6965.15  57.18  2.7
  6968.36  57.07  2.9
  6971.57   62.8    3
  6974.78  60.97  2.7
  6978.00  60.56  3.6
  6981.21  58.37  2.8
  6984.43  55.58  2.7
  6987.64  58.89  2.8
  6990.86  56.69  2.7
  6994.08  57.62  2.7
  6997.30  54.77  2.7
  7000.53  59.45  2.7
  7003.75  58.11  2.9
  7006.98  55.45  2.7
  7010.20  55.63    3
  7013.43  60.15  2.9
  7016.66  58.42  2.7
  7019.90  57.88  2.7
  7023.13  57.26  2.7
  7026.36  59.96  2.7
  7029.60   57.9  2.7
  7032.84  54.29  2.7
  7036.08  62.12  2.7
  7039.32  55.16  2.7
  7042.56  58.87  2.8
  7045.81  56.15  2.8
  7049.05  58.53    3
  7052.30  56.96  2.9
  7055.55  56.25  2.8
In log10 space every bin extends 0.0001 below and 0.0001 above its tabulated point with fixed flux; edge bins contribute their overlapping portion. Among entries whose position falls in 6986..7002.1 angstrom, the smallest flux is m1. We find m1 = 54.77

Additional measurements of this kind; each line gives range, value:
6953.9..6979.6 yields 54.05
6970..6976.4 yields 60.97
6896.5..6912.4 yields 54.61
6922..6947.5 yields 49.88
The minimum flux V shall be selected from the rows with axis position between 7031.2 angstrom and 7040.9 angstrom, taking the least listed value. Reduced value 54.29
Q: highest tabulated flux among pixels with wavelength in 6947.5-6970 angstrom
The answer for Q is 61.53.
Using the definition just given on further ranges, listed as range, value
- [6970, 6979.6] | 62.8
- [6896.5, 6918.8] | 63.52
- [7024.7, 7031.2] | 59.96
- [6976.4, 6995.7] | 60.56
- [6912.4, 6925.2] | 60.4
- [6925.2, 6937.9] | 60.37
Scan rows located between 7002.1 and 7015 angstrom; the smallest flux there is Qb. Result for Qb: 55.45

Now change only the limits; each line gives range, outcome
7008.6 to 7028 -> 55.63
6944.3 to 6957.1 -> 54.78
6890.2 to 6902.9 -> 55.26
